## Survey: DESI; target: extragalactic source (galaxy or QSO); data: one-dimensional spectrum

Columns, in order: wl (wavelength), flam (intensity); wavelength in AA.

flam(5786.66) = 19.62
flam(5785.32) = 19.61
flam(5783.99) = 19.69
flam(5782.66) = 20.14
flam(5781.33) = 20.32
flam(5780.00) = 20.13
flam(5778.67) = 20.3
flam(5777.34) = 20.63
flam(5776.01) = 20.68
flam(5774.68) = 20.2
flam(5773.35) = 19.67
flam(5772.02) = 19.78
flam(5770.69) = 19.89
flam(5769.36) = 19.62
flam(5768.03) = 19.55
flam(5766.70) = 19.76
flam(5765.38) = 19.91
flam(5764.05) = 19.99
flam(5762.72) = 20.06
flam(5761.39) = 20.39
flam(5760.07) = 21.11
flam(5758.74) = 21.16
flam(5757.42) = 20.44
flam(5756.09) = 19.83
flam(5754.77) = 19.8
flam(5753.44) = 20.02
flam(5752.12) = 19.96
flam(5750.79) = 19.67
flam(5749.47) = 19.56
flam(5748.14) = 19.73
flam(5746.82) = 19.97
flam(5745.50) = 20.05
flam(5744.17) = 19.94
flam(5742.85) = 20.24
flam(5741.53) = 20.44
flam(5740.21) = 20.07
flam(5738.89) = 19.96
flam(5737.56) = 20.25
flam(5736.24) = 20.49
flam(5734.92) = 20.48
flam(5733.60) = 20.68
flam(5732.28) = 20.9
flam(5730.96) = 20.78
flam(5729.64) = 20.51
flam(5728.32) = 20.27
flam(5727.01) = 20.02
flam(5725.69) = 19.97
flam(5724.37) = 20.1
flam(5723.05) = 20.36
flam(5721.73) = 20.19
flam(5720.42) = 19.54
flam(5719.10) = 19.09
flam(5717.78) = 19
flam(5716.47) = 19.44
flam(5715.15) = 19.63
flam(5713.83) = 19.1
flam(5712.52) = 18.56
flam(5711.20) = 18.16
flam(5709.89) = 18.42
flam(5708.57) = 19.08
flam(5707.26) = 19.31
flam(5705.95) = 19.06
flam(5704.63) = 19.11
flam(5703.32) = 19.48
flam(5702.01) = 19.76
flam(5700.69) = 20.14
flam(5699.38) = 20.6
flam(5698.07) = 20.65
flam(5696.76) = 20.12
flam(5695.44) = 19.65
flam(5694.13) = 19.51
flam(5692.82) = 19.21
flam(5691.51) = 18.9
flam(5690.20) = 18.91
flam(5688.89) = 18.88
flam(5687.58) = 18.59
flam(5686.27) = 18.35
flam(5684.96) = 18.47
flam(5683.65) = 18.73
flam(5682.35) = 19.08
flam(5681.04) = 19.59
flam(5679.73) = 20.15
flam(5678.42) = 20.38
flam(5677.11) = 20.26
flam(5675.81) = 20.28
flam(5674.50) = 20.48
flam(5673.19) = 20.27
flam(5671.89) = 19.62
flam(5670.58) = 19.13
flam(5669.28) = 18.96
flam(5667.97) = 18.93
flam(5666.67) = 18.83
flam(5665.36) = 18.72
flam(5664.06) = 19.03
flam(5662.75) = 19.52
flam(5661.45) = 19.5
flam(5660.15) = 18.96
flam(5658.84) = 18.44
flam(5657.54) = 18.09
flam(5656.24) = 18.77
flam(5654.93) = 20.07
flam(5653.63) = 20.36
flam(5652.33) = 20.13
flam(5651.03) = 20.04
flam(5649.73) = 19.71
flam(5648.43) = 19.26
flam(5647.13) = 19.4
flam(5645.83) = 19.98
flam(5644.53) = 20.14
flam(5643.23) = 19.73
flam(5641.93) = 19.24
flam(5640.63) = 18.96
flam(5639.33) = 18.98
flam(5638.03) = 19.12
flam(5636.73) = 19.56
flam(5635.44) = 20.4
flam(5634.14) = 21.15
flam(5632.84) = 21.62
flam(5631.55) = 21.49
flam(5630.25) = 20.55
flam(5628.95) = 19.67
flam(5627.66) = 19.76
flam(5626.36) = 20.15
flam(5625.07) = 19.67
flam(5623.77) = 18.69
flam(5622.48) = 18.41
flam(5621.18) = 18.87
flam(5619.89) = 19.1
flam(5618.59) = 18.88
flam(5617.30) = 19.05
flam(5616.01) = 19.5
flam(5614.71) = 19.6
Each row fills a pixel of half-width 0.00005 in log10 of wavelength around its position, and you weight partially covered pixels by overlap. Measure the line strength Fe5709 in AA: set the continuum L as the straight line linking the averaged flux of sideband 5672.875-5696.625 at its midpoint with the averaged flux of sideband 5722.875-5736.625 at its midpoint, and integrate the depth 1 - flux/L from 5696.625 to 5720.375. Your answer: 0.70 AA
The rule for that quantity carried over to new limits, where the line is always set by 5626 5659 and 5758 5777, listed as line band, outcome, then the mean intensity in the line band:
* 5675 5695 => 0.63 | 19.3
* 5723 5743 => -0.30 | 20.3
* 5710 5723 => 0.52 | 19.2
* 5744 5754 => 0.12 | 19.8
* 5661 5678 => 0.32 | 19.5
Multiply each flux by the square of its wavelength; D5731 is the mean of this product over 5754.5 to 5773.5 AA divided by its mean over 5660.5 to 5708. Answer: 1.06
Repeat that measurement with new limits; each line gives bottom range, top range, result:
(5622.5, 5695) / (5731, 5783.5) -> 1.07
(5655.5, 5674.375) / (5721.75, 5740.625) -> 1.09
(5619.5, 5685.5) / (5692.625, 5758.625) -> 1.04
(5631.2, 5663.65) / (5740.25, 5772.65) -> 1.06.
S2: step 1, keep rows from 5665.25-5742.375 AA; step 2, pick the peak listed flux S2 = 20.9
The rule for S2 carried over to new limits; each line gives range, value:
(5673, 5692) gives 20.48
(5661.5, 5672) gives 19.62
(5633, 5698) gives 21.15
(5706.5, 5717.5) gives 19.63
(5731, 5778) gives 21.16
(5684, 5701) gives 20.65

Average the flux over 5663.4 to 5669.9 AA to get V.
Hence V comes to 18.9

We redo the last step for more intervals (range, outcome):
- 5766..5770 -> 19.7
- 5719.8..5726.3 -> 20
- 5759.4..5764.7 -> 20.4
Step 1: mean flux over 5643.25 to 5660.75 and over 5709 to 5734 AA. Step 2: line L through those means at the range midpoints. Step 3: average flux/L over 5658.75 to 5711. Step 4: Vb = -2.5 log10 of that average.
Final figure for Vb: 0.01 mag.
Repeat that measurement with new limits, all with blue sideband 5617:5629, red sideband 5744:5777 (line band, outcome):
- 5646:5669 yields 0.007 mag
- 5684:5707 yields 0.016 mag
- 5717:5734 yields -0.015 mag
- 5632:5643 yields -0.034 mag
